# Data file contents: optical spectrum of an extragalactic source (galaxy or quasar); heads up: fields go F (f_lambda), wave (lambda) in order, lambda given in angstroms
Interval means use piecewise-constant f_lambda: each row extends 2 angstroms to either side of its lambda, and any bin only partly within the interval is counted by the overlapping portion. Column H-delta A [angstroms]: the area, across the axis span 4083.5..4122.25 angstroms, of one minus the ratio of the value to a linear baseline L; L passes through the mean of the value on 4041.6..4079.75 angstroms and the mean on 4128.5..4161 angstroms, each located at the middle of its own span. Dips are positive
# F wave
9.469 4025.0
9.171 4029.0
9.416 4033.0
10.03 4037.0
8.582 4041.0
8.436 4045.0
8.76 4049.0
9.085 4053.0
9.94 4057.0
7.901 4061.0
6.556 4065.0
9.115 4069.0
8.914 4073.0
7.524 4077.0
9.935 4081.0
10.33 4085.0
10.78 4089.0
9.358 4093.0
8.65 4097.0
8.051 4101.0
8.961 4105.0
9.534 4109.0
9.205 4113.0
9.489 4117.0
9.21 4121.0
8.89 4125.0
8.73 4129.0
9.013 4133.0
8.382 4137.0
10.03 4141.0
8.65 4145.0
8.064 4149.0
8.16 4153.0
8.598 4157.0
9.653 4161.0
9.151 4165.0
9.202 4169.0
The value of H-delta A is -3.2 angstroms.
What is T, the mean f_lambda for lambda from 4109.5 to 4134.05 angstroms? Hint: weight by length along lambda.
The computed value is 9.12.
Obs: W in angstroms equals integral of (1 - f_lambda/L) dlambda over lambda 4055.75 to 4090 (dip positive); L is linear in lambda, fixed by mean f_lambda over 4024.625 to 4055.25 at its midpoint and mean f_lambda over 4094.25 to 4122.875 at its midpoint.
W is 0.52 angstroms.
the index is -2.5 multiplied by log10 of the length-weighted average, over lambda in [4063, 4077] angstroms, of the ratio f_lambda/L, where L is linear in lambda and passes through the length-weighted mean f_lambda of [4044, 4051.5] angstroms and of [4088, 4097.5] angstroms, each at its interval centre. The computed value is 0.13 mag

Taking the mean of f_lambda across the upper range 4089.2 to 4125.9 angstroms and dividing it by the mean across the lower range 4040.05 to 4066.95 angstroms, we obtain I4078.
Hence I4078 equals 1.1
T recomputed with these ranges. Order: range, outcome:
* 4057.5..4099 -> 8.94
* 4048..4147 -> 9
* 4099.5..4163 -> 8.92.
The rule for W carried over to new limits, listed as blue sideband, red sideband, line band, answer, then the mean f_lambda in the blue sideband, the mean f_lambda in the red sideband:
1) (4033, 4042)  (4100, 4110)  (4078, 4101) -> -1.5 angstroms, 9.41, 8.86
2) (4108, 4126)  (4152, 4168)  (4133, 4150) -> 0.5 angstroms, 9.27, 8.96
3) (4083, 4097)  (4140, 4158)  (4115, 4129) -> 0.2 angstroms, 9.94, 8.63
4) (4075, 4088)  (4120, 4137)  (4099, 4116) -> 0.2 angstroms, 9.38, 8.88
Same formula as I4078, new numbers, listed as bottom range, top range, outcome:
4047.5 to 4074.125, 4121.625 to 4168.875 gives 1.03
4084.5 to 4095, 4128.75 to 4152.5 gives 0.87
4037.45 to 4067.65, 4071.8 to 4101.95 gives 1.08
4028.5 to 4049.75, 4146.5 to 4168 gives 0.96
